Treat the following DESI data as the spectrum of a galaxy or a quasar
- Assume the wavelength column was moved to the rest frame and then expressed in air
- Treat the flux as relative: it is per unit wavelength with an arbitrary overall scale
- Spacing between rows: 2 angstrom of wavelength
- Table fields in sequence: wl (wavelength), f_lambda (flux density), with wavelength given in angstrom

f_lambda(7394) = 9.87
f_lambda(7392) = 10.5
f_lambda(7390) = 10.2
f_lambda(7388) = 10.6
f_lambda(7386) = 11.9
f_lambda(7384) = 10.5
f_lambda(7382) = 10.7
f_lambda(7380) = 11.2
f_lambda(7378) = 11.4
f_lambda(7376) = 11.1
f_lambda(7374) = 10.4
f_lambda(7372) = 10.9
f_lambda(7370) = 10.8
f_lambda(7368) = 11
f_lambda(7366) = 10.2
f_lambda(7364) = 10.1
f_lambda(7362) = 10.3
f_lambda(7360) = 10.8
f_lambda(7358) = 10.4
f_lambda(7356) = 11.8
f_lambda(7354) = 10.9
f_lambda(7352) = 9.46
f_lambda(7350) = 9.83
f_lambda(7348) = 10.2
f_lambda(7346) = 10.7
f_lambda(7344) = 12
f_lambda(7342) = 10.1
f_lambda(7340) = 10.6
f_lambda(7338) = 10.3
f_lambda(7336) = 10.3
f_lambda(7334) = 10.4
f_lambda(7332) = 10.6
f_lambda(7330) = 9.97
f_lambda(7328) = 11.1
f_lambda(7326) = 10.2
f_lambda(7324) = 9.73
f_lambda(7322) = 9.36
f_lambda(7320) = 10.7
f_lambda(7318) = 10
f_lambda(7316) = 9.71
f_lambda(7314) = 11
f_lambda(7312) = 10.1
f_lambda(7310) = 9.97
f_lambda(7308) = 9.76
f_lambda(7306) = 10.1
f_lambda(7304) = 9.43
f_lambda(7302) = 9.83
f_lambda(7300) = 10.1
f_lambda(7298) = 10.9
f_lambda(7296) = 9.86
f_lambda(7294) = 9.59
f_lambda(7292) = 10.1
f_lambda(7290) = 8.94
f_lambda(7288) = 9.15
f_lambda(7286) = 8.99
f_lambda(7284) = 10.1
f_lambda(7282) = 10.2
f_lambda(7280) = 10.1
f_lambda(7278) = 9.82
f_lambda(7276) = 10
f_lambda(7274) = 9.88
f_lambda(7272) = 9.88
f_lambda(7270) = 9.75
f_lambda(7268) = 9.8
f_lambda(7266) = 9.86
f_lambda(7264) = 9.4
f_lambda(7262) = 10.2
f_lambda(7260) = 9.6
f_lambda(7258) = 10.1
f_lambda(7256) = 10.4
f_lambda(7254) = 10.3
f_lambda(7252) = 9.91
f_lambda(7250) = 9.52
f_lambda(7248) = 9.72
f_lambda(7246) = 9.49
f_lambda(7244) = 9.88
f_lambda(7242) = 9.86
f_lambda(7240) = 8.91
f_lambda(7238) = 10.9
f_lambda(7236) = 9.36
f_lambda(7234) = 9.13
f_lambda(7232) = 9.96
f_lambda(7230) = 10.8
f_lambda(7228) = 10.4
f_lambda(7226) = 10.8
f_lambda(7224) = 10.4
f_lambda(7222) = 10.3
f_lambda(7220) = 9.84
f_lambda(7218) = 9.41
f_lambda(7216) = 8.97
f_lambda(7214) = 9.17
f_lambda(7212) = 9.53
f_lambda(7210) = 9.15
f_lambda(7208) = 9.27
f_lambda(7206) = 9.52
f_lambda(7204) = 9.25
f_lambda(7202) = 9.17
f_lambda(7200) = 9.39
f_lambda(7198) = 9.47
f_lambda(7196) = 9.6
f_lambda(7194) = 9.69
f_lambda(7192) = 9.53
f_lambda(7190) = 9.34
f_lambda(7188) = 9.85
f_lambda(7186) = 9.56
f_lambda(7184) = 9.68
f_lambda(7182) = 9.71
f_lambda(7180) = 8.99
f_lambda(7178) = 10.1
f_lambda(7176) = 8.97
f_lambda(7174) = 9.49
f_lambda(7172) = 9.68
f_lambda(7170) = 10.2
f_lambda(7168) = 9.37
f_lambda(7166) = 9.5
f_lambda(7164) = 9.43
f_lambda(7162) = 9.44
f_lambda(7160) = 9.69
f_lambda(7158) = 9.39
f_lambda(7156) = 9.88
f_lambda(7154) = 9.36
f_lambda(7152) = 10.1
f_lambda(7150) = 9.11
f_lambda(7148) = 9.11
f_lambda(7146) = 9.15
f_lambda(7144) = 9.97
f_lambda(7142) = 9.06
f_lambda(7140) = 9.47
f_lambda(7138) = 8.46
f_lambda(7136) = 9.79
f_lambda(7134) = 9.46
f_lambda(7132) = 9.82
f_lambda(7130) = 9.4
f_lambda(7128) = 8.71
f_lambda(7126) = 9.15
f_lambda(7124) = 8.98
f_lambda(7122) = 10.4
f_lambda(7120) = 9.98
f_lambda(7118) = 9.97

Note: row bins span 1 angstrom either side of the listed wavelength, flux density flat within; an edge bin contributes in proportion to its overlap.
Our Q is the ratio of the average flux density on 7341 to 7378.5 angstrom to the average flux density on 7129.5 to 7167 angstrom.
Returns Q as 1.1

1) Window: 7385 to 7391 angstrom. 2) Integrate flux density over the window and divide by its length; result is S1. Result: 10.9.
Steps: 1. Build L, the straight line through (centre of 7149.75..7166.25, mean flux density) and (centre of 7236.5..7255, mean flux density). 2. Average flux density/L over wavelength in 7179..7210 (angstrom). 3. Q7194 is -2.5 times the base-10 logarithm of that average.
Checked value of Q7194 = 0.02 mag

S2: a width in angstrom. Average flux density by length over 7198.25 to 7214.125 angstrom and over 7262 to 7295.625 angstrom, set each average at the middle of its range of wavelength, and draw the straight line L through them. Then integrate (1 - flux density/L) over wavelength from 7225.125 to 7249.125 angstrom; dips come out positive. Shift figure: -1.1 angstrom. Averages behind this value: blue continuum 9.32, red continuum 9.74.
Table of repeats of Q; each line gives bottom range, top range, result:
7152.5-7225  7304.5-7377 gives 1.09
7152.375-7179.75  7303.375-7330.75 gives 1.05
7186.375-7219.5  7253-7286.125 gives 1.06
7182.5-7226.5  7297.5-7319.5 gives 1.05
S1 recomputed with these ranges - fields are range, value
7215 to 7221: 9.41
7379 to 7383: 10.9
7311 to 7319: 10.2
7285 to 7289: 9.07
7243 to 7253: 9.7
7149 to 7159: 9.57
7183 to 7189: 9.7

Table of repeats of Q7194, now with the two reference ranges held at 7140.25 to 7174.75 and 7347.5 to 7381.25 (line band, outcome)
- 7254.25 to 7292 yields 0.04 mag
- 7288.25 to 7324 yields 0.04 mag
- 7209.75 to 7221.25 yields 0.05 mag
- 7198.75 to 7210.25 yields 0.05 mag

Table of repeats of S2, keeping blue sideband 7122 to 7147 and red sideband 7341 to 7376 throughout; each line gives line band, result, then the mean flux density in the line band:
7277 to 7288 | 0.42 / 9.78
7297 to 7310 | 0.34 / 10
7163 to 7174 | -0.12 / 9.62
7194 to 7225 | 0.80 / 9.5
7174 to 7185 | 0.11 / 9.49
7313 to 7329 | 0.25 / 10.2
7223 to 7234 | -0.55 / 10.4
